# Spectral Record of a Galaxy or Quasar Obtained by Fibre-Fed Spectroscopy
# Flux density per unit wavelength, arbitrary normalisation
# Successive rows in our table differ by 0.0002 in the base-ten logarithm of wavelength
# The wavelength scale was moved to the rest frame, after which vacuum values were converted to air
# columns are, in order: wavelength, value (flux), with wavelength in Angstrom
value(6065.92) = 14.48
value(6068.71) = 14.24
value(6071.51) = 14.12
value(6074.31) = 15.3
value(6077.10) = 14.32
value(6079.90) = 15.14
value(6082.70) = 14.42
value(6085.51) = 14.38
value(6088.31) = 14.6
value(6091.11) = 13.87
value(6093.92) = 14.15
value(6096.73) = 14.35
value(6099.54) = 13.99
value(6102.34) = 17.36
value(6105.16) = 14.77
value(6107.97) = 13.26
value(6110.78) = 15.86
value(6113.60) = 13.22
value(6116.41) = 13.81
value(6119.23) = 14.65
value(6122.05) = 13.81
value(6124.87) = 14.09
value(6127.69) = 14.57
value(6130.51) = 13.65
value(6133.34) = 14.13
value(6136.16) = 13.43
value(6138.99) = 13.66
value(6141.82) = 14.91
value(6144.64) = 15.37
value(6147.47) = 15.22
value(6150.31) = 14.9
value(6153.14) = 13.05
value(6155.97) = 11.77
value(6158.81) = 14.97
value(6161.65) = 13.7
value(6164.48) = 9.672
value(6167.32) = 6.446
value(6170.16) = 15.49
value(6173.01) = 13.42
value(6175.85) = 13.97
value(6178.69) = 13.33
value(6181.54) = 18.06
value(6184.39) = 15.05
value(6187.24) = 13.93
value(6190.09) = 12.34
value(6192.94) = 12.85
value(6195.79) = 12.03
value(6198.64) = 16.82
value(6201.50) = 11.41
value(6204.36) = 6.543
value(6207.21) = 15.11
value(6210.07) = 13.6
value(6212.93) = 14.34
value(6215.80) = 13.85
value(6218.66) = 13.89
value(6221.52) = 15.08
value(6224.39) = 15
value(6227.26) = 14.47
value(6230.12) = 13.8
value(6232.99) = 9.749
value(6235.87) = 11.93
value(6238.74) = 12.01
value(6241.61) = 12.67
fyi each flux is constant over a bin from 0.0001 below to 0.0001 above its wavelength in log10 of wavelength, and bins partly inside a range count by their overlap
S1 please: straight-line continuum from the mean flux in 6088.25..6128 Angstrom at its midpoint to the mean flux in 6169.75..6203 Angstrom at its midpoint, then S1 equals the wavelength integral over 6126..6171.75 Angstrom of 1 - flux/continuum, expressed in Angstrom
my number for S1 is 2.5 Angstrom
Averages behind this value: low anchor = 14.4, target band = 13.4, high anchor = 14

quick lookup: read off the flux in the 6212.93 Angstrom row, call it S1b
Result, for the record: 14.34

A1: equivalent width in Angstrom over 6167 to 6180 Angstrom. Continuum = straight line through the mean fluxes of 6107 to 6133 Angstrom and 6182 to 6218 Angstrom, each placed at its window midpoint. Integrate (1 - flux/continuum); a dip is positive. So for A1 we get 0.5 Angstrom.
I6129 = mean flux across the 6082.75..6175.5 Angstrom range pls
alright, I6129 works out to 13.9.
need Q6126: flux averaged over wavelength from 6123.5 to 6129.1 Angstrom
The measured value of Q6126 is 14.3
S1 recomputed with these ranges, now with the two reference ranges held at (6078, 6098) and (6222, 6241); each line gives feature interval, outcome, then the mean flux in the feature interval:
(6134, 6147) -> -0.5 Angstrom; 14.4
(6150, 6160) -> 0.2 Angstrom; 13.5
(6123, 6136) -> 0.0 Angstrom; 14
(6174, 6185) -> -1.3 Angstrom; 15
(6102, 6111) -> -0.5 Angstrom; 15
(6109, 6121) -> -0.2 Angstrom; 14.3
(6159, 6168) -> 1.8 Angstrom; 10.9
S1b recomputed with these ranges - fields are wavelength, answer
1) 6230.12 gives 13.8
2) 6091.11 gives 13.87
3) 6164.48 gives 9.672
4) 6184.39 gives 15.05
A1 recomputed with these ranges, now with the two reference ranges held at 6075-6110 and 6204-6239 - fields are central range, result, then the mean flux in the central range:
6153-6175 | 2.4 Angstrom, 12.3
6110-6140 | 0.4 Angstrom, 14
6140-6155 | -0.6 Angstrom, 14.6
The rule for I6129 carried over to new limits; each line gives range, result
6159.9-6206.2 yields 12.9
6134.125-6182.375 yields 13.6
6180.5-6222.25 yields 13.6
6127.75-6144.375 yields 14.1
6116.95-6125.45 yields 14.1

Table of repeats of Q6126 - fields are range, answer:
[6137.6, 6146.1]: 14.7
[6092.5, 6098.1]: 14.2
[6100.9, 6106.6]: 16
